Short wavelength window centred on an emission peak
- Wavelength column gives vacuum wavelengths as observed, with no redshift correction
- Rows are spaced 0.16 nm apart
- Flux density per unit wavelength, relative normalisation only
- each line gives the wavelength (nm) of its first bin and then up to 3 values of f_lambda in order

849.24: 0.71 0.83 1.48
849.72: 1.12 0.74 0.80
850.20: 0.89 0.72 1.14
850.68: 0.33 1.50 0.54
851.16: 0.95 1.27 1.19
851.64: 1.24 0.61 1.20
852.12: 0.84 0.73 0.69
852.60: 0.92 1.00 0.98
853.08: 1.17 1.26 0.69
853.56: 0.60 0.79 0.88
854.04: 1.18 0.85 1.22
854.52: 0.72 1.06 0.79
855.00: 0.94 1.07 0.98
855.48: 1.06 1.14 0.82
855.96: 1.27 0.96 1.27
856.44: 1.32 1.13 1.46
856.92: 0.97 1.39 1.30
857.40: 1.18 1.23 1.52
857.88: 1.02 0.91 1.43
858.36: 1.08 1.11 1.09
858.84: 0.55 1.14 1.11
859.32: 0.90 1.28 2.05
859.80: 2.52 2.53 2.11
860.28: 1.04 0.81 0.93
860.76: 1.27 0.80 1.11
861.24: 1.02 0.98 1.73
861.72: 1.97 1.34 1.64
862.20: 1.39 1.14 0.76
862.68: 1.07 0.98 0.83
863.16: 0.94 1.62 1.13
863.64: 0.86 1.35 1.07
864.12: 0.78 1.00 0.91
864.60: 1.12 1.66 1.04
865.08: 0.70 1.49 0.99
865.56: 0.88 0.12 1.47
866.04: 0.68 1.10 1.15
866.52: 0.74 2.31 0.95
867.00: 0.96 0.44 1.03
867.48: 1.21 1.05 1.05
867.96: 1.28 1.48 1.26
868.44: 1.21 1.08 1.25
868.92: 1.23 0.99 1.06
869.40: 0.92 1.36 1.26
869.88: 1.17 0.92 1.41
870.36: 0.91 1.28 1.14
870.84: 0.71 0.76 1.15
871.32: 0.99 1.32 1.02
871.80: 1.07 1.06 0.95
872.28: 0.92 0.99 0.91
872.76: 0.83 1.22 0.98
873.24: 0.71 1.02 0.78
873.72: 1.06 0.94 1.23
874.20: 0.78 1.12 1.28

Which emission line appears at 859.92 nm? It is [S II]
